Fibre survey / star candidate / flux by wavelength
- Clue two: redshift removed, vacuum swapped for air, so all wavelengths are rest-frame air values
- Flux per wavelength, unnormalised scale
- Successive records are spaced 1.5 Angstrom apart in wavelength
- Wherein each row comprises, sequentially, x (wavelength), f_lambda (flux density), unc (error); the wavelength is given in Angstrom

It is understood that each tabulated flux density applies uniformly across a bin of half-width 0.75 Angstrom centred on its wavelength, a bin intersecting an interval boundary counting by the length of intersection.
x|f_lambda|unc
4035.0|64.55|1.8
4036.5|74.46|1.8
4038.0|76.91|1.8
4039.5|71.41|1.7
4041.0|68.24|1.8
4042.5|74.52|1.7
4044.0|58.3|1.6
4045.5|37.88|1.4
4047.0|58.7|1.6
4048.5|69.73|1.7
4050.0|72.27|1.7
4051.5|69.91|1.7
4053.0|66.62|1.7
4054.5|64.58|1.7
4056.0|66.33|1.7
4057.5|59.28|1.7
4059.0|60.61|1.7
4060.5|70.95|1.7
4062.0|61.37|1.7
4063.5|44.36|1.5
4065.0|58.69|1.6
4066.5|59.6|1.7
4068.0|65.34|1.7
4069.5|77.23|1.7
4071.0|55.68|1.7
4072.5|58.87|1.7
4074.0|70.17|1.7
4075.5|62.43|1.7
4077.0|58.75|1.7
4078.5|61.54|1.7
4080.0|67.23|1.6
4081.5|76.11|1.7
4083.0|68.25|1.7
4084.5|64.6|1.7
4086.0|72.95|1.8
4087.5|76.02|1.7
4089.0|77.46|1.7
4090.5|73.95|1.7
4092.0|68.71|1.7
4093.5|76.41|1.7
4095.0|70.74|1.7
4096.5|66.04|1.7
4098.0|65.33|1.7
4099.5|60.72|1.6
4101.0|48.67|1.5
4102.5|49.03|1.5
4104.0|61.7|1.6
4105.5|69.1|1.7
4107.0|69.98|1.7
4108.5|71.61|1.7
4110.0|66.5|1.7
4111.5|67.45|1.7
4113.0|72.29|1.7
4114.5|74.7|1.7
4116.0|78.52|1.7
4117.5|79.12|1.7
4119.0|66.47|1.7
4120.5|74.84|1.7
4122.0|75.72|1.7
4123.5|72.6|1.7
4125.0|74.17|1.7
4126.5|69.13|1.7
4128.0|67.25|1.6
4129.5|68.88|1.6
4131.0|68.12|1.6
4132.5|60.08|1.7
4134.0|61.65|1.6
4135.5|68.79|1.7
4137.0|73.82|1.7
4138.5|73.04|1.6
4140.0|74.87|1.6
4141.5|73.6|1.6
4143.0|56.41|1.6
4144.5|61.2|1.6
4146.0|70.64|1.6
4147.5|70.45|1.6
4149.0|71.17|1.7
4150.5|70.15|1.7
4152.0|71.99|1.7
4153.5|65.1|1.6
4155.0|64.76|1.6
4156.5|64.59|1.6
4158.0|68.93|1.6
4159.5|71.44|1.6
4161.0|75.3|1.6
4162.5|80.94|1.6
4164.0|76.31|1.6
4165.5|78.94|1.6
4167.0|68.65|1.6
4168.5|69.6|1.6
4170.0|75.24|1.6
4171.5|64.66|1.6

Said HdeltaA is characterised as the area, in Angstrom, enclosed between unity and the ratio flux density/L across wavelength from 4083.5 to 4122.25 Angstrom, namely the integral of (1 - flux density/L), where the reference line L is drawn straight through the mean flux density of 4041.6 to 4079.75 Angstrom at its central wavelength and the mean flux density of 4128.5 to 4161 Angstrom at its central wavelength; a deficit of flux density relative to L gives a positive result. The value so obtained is -2.2 Angstrom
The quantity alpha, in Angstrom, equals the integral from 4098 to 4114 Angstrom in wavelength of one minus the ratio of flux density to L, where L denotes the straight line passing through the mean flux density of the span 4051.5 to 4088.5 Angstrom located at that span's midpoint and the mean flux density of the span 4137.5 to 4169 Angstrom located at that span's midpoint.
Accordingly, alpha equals 0.77 Angstrom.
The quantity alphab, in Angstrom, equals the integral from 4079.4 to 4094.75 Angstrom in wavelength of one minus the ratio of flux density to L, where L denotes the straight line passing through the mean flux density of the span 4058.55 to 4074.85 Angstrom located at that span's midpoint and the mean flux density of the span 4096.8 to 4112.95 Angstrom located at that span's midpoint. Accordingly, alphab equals -2.3 Angstrom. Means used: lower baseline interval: 62.1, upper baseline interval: 63.5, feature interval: 72.2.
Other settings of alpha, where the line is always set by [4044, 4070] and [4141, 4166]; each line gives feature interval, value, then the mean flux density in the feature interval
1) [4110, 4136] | -1.13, 70.5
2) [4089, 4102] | -0.26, 66.6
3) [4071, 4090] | -0.97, 67.5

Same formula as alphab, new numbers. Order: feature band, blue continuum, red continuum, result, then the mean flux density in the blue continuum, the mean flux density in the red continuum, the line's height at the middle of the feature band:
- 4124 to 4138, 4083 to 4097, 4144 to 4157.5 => 0.2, 71.8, 67.9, 69.2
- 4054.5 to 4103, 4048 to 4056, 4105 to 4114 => 2.9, 68.4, 69.6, 69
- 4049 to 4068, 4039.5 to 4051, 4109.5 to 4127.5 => 0.6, 63.5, 72.6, 65.2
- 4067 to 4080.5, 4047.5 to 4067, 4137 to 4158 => 0.1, 63.4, 68.5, 64.3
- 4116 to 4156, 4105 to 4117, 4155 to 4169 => 1.3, 71.5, 72.4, 71.9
